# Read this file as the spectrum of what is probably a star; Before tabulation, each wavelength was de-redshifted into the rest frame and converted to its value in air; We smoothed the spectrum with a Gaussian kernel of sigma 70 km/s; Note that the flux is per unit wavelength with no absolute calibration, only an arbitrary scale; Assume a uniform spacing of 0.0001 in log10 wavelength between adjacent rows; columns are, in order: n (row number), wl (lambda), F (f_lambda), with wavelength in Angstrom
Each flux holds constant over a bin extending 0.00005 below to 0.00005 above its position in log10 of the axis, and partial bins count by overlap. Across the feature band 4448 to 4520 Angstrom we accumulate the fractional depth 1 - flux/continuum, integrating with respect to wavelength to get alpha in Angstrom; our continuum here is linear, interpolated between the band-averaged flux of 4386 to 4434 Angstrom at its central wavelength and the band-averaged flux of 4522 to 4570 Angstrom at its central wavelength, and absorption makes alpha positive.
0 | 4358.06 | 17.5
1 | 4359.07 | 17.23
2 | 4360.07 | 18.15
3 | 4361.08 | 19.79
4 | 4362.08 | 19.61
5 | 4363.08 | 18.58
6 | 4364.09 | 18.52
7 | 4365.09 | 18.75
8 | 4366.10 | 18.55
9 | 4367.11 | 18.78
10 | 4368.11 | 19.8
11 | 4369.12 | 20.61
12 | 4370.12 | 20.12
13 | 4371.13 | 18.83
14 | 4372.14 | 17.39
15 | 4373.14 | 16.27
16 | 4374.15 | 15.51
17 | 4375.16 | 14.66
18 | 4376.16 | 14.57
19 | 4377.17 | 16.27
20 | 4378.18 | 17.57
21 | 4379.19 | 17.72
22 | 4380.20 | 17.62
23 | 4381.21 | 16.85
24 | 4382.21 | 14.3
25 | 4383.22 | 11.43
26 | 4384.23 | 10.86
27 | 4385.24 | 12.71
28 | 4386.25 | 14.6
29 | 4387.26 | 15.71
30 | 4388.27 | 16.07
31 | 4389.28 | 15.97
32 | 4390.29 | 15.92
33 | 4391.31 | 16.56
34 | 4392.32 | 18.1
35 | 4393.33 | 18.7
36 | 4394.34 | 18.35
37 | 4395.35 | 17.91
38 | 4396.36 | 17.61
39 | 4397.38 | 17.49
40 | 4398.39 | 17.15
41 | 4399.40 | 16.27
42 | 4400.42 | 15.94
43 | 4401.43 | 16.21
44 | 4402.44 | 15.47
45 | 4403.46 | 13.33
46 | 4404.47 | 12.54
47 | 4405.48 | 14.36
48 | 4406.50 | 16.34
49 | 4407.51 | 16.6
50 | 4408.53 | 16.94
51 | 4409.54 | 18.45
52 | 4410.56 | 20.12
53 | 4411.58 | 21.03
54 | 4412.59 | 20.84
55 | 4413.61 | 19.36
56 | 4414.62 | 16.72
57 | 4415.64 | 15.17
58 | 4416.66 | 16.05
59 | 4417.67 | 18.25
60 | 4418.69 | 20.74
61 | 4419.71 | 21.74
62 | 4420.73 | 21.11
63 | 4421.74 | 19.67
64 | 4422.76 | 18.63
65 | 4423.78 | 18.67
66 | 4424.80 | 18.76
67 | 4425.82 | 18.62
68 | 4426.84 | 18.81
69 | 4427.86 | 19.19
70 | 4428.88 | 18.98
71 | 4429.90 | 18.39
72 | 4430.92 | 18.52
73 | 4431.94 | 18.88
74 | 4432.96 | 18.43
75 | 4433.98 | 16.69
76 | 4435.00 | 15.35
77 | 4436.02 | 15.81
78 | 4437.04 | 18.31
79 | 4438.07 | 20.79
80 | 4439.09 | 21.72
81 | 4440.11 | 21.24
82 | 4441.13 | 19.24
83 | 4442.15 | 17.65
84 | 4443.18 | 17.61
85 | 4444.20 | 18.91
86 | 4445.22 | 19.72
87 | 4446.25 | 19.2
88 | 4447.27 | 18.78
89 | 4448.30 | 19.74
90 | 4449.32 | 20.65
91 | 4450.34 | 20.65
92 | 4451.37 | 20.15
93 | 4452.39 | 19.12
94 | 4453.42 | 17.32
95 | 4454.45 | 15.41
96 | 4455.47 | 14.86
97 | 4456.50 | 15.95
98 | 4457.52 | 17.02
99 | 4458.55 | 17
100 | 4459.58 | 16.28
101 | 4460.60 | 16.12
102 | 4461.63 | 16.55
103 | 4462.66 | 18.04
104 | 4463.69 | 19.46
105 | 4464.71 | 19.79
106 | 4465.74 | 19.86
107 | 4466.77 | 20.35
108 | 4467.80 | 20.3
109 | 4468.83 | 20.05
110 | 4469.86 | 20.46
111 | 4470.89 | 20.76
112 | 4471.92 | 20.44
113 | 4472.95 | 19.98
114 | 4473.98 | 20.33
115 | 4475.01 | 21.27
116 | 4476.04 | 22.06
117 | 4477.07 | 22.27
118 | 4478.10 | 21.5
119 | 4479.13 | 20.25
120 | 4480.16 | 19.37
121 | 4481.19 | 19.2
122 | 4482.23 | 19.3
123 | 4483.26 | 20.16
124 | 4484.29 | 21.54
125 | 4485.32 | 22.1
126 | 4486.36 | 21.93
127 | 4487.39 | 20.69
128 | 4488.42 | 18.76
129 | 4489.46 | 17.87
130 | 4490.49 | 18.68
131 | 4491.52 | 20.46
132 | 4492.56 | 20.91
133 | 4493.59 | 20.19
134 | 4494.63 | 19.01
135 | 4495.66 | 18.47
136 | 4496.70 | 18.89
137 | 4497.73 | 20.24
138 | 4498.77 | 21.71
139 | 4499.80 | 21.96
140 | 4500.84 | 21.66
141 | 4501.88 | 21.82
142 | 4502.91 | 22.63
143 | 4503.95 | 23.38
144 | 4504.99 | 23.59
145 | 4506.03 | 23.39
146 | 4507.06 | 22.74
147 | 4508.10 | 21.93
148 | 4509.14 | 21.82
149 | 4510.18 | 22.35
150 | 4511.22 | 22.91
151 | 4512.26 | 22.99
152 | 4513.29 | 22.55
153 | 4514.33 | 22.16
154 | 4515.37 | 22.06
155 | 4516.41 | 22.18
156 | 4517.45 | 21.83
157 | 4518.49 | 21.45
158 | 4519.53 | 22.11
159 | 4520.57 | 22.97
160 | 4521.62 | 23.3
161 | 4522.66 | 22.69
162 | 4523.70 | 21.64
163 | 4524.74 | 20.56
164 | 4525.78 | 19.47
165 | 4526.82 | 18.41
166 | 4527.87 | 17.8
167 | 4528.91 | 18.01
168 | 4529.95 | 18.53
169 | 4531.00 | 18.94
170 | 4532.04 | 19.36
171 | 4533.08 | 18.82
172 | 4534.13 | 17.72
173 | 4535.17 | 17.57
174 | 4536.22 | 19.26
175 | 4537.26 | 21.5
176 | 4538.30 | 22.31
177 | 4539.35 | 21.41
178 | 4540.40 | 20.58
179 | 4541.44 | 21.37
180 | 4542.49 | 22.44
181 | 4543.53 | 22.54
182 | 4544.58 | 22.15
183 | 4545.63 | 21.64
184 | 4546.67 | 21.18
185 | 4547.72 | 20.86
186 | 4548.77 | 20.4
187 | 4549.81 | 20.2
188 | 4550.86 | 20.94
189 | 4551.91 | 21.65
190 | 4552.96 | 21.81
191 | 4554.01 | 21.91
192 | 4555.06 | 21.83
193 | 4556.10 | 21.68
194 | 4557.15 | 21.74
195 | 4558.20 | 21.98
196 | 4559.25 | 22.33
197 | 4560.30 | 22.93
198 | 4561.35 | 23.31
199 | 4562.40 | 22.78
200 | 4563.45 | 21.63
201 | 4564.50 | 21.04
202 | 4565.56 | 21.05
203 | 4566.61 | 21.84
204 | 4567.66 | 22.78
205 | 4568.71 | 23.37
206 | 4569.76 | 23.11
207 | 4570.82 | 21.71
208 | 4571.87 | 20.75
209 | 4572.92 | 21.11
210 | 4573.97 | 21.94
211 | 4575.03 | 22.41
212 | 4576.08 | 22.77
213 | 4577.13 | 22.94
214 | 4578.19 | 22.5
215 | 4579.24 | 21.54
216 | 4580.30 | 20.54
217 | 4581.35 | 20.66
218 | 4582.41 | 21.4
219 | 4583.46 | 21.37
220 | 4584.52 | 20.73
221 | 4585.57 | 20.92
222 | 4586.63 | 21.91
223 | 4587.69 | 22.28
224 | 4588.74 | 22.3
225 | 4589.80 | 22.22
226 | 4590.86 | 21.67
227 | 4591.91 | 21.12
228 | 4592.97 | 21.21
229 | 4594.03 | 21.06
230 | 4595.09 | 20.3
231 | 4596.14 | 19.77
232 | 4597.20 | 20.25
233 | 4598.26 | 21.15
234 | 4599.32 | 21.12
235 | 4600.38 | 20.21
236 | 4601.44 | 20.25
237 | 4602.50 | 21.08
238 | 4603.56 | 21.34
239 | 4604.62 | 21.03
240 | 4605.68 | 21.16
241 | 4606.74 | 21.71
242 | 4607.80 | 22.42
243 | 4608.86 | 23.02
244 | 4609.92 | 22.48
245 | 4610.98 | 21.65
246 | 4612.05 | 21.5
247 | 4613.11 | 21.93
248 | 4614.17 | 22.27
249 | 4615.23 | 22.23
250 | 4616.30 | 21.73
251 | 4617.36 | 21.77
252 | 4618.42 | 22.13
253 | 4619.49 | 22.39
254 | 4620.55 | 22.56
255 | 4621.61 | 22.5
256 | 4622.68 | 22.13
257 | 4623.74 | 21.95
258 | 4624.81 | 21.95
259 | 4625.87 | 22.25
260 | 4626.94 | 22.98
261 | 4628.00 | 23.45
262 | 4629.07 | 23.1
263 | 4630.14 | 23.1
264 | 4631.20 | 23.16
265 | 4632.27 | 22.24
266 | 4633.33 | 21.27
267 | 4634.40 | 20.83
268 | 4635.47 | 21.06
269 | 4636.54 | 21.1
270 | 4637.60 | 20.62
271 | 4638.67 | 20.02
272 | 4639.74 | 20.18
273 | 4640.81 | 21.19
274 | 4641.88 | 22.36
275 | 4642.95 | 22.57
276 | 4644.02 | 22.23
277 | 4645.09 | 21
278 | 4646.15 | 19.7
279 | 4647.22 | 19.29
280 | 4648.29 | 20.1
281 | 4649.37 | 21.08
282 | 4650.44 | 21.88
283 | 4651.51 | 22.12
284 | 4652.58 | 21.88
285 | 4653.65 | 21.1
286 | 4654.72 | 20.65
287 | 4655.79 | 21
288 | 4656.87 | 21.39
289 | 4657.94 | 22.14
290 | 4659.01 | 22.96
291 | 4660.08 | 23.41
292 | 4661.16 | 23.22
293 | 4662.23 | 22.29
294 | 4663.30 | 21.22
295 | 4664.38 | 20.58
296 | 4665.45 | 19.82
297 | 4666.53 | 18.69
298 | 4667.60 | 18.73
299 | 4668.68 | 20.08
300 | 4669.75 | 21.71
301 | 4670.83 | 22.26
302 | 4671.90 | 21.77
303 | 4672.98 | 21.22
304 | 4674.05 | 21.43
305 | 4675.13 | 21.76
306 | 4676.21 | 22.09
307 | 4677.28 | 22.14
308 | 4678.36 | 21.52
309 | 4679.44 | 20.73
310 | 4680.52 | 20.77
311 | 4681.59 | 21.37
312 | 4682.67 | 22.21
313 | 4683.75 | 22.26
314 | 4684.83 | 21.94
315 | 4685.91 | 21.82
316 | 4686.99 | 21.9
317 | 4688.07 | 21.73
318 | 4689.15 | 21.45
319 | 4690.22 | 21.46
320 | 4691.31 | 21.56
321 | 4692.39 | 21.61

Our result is -2.9 Angstrom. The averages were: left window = 17.7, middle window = 20.3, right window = 21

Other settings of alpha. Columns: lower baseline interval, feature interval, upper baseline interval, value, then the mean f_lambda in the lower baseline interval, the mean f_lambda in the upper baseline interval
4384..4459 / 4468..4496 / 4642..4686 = -2.5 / 17.8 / 21.4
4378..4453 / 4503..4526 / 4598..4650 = -3.2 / 17.7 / 21.6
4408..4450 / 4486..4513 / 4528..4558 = -1.7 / 18.9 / 20.6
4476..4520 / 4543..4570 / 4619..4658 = -0.6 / 21.2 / 21.6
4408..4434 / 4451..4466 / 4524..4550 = 1.4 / 18.8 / 20.1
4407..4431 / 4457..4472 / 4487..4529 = 0.9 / 18.8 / 21.2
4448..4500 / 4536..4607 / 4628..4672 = -3.5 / 19.5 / 21.4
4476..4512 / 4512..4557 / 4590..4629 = 0.7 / 21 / 21.7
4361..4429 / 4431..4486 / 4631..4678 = -2.5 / 17.3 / 21.3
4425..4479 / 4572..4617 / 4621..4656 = -1.2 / 18.9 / 21.6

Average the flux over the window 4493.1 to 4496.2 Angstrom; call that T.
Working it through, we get 19.2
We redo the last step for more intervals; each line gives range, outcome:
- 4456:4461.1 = 16.5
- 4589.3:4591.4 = 22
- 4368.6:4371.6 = 19.9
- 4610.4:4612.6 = 21.6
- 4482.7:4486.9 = 21.4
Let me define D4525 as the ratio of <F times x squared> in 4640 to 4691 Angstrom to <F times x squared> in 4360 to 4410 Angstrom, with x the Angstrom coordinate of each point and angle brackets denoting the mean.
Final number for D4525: 1.45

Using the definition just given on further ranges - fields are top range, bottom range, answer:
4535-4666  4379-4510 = 1.24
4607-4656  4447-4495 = 1.20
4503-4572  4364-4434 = 1.32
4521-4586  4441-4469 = 1.20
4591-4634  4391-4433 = 1.33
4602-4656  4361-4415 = 1.42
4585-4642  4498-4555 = 1.06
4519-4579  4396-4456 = 1.24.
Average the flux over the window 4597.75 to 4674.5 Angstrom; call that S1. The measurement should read 21.6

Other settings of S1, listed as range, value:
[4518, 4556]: 20.7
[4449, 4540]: 20.2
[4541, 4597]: 21.7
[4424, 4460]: 18.4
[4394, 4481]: 18.5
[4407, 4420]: 18.6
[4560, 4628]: 21.8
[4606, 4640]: 22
